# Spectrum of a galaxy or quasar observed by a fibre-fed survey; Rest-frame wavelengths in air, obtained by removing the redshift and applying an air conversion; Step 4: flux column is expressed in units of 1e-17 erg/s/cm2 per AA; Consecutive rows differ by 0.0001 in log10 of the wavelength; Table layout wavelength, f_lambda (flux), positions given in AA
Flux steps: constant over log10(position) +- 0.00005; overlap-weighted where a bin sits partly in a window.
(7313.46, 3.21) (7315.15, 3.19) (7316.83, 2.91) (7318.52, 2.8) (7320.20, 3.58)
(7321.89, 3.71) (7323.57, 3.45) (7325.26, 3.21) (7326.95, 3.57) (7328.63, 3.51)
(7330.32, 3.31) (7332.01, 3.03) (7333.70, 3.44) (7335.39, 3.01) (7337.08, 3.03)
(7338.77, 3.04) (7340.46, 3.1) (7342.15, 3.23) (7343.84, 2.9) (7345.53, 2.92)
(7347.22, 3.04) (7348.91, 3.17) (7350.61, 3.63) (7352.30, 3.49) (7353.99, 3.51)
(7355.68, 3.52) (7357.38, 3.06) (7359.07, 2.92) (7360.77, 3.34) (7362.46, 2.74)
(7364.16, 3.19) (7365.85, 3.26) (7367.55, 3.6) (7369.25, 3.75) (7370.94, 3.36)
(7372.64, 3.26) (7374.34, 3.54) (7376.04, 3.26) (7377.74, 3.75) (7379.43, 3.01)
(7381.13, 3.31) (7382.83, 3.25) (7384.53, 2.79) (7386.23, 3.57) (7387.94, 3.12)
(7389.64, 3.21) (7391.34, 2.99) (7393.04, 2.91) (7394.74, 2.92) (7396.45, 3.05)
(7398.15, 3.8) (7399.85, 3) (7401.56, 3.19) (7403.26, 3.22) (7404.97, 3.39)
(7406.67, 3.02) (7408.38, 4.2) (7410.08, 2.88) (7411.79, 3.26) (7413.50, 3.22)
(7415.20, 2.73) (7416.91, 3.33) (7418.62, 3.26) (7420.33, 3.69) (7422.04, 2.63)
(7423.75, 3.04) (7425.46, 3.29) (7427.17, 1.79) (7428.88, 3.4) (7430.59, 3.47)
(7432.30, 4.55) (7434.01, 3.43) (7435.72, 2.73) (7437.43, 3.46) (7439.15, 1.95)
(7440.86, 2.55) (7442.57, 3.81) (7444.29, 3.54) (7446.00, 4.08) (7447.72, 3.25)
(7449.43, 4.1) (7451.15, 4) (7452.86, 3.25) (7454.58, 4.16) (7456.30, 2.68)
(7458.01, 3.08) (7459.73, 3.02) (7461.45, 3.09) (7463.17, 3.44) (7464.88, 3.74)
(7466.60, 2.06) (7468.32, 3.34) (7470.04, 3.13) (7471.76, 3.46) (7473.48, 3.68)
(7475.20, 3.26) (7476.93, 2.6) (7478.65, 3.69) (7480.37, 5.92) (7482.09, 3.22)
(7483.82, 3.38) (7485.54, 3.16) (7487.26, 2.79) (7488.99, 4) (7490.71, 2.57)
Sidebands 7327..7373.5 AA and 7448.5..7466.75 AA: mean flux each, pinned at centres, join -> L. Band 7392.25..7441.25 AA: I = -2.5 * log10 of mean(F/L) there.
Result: 0.057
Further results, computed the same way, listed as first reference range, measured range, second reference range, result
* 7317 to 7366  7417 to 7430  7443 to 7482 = 0.120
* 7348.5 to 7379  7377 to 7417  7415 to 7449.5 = 0.028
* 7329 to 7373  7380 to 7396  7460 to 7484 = 0.059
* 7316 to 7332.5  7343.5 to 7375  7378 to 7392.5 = -0.015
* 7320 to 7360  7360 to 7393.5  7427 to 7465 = 0.009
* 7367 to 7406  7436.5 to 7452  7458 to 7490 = -0.023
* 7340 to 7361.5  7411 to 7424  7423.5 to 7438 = 0.032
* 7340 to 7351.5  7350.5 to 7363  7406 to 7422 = -0.037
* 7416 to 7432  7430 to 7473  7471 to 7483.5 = 0.024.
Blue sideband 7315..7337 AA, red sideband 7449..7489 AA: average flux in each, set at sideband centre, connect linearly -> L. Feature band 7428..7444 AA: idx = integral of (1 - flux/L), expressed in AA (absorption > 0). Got 0.5 AA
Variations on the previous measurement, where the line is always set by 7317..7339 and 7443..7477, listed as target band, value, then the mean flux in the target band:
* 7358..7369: 0.33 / 3.2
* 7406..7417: 0.35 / 3.23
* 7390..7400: 0.60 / 3.13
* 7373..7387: 0.03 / 3.31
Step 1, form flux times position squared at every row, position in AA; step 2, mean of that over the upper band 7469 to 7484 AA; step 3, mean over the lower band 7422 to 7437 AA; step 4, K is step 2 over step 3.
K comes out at 1.14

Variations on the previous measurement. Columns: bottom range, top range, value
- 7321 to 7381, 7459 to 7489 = 1.06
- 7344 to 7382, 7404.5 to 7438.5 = 1.00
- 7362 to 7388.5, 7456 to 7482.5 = 1.04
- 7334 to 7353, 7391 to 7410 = 1.04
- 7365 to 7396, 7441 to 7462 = 1.09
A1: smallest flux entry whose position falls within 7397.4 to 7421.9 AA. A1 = 2.73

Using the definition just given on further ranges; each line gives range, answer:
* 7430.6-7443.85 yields 1.95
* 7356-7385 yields 2.74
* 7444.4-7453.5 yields 3.25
